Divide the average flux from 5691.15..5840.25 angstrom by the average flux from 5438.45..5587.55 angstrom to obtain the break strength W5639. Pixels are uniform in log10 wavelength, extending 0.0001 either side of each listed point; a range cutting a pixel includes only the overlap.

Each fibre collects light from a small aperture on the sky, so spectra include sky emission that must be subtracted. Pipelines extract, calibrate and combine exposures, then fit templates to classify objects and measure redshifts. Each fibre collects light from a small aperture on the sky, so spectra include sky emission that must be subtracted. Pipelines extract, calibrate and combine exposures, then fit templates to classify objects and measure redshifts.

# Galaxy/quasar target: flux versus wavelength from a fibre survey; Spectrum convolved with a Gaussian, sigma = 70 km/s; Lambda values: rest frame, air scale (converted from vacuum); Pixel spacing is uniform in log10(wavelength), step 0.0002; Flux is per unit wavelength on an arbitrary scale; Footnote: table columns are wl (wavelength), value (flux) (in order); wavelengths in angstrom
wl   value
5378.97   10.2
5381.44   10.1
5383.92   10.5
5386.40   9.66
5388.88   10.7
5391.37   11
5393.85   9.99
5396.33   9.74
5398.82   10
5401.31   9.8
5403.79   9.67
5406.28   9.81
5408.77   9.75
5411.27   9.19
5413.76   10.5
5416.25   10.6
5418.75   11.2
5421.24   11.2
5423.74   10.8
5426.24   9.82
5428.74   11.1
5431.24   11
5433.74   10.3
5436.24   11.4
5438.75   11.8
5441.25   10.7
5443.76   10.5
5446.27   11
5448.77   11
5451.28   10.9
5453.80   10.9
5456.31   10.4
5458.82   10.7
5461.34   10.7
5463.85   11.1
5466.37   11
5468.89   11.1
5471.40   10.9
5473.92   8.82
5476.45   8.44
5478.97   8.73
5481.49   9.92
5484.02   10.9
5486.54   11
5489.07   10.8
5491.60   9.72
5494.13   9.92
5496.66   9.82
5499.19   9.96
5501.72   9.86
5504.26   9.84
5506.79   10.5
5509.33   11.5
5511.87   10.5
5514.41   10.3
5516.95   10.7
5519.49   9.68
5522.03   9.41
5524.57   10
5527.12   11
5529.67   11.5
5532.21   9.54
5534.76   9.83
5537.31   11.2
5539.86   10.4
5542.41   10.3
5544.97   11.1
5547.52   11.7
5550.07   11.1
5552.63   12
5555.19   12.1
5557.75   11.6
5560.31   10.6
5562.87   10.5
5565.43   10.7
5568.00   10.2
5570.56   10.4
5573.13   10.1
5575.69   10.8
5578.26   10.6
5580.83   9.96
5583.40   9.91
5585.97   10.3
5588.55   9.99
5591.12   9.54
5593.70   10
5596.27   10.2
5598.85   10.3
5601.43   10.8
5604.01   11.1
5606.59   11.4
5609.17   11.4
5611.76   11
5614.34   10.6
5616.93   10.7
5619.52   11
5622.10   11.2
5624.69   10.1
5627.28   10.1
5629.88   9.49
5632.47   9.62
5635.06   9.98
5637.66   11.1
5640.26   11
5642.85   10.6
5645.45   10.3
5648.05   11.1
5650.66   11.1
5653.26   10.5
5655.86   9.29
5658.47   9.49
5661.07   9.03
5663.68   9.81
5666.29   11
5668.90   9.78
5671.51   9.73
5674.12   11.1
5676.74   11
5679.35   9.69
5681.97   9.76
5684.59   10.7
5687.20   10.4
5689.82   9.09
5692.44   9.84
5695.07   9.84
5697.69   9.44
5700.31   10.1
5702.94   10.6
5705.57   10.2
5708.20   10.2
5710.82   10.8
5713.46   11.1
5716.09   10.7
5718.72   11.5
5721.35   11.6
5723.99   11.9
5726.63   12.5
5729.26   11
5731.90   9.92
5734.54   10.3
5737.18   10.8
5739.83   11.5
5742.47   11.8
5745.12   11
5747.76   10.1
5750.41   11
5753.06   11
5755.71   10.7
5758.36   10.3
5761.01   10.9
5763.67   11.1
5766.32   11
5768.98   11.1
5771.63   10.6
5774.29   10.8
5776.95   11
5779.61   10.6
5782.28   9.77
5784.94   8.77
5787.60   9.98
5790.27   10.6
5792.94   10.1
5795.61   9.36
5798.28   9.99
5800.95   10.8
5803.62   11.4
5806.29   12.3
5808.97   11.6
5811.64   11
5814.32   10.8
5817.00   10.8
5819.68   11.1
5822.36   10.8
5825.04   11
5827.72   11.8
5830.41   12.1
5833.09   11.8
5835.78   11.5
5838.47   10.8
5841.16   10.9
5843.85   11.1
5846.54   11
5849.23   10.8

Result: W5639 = 1.03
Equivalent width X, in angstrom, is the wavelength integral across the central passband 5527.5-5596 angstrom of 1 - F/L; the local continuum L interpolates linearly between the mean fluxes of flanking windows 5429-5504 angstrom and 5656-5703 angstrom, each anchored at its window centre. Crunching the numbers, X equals -2.4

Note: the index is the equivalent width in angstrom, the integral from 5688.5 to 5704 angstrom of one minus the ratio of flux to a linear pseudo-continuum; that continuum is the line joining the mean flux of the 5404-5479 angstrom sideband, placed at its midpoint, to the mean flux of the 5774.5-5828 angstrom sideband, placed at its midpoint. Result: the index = 1.19 angstrom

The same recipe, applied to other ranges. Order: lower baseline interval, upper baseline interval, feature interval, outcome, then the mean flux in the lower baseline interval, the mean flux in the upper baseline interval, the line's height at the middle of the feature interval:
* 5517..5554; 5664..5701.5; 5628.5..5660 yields -0.15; 10.6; 10.1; 10.2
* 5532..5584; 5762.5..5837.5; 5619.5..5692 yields 3.65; 10.7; 10.8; 10.8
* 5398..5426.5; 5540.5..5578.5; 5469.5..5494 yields 1.39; 10.2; 10.9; 10.5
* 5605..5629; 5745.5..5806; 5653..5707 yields 3.50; 10.8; 10.5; 10.7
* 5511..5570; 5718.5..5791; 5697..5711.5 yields 0.75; 10.7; 10.8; 10.8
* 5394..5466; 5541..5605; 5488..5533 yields 1.44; 10.6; 10.6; 10.6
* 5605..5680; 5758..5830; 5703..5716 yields -0.03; 10.4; 10.7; 10.6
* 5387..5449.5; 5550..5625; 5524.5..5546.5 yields 0.07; 10.5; 10.7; 10.6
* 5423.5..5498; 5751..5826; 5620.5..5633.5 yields 0.57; 10.5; 10.7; 10.6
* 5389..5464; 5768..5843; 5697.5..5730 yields -0.55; 10.5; 10.8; 10.8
